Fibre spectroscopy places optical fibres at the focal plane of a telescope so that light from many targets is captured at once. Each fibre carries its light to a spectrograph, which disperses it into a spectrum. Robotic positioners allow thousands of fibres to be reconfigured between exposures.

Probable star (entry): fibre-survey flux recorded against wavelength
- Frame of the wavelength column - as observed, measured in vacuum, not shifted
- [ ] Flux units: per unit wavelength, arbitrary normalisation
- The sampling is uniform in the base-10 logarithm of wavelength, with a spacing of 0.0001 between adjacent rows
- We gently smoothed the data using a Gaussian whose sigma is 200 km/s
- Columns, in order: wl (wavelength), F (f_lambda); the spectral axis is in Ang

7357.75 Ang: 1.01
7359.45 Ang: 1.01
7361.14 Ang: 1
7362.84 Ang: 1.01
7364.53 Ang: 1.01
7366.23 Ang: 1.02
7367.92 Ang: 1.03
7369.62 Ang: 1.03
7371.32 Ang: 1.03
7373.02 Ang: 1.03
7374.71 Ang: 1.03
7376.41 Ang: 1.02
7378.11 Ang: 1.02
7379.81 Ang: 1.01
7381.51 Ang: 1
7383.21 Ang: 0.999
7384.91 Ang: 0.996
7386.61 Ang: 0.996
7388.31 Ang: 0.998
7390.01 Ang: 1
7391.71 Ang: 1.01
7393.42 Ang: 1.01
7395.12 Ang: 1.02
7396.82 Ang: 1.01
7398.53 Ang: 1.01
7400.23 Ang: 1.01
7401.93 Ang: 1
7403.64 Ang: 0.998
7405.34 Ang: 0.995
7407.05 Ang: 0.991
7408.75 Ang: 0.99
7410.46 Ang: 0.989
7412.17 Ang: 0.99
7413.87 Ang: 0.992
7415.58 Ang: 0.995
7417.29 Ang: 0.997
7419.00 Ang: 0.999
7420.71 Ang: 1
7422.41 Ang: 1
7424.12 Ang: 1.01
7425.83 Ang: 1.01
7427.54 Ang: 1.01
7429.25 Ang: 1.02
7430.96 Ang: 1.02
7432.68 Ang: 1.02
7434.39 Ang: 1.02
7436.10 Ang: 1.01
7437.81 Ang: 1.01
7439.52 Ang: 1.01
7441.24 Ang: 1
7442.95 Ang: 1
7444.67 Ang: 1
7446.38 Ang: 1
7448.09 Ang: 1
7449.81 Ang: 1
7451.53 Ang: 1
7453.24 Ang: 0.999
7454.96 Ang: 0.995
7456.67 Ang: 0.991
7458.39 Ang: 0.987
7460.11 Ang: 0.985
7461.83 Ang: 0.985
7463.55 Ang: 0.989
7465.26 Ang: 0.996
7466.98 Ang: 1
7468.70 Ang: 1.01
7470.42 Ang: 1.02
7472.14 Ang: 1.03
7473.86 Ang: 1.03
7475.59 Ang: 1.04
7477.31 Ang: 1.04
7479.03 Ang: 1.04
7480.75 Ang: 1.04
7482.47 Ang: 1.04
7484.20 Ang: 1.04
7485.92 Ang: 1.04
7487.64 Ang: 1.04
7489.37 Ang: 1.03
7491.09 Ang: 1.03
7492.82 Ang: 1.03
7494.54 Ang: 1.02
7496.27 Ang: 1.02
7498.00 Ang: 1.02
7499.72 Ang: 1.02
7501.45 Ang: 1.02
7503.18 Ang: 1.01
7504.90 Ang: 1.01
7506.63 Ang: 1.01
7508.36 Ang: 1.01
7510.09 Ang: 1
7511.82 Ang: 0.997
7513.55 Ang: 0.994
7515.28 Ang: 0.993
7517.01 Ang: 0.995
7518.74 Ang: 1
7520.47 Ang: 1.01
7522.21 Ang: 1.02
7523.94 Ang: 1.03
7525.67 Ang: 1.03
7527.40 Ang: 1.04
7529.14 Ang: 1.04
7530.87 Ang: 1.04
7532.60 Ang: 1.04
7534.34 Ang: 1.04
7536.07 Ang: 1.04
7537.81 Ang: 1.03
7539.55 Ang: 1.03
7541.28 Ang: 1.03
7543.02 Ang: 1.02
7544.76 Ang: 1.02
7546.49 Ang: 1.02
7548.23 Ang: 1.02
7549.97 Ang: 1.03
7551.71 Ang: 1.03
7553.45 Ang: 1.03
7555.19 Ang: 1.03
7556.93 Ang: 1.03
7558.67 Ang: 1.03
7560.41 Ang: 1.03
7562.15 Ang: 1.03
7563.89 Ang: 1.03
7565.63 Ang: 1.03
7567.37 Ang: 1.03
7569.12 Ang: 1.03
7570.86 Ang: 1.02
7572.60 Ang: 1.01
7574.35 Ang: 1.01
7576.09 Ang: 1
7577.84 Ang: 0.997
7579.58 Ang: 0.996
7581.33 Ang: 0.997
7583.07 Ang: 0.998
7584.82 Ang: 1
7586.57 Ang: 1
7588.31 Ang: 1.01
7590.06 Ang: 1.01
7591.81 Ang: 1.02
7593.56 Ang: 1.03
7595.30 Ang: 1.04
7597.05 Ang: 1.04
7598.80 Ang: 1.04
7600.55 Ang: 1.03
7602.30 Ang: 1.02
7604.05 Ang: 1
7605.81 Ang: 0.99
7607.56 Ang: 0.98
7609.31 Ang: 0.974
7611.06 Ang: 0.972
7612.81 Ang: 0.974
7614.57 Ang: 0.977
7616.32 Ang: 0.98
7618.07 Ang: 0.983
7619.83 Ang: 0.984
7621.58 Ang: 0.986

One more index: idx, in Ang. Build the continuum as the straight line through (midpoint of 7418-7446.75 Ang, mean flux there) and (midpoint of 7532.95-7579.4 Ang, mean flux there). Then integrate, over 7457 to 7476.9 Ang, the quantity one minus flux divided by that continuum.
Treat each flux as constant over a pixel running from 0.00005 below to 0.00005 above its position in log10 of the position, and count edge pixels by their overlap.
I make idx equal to 0.1 Ang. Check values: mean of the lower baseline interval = 1.01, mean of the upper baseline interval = 1.02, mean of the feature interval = 1.01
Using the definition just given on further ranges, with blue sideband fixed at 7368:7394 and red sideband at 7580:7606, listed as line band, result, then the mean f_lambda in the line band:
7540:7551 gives -0.1 Ang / 1.02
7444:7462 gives 0.3 Ang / 0.995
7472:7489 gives -0.4 Ang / 1.04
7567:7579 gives 0.0 Ang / 1.01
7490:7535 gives -0.2 Ang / 1.02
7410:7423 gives 0.2 Ang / 0.996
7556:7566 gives -0.2 Ang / 1.03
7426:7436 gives 0.0 Ang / 1.02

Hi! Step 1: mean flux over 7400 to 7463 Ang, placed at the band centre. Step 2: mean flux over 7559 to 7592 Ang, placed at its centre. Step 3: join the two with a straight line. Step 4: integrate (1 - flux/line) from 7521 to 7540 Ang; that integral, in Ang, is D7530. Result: -0.5 Ang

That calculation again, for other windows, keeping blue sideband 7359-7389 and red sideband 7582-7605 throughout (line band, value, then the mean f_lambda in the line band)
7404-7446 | 0.5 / 1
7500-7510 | 0.0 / 1.01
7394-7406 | 0.1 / 1.01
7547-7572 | -0.3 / 1.03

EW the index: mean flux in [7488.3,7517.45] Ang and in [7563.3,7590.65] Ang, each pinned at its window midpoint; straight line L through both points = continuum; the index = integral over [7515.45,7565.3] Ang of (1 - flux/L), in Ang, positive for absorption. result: -0.8 Ang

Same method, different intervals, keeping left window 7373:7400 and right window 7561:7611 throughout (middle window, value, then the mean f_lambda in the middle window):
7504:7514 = 0.1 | 1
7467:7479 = -0.2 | 1.03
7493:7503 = -0.1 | 1.02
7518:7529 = -0.1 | 1.02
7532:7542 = -0.2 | 1.03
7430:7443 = 0.0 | 1.01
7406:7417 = 0.2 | 0.991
